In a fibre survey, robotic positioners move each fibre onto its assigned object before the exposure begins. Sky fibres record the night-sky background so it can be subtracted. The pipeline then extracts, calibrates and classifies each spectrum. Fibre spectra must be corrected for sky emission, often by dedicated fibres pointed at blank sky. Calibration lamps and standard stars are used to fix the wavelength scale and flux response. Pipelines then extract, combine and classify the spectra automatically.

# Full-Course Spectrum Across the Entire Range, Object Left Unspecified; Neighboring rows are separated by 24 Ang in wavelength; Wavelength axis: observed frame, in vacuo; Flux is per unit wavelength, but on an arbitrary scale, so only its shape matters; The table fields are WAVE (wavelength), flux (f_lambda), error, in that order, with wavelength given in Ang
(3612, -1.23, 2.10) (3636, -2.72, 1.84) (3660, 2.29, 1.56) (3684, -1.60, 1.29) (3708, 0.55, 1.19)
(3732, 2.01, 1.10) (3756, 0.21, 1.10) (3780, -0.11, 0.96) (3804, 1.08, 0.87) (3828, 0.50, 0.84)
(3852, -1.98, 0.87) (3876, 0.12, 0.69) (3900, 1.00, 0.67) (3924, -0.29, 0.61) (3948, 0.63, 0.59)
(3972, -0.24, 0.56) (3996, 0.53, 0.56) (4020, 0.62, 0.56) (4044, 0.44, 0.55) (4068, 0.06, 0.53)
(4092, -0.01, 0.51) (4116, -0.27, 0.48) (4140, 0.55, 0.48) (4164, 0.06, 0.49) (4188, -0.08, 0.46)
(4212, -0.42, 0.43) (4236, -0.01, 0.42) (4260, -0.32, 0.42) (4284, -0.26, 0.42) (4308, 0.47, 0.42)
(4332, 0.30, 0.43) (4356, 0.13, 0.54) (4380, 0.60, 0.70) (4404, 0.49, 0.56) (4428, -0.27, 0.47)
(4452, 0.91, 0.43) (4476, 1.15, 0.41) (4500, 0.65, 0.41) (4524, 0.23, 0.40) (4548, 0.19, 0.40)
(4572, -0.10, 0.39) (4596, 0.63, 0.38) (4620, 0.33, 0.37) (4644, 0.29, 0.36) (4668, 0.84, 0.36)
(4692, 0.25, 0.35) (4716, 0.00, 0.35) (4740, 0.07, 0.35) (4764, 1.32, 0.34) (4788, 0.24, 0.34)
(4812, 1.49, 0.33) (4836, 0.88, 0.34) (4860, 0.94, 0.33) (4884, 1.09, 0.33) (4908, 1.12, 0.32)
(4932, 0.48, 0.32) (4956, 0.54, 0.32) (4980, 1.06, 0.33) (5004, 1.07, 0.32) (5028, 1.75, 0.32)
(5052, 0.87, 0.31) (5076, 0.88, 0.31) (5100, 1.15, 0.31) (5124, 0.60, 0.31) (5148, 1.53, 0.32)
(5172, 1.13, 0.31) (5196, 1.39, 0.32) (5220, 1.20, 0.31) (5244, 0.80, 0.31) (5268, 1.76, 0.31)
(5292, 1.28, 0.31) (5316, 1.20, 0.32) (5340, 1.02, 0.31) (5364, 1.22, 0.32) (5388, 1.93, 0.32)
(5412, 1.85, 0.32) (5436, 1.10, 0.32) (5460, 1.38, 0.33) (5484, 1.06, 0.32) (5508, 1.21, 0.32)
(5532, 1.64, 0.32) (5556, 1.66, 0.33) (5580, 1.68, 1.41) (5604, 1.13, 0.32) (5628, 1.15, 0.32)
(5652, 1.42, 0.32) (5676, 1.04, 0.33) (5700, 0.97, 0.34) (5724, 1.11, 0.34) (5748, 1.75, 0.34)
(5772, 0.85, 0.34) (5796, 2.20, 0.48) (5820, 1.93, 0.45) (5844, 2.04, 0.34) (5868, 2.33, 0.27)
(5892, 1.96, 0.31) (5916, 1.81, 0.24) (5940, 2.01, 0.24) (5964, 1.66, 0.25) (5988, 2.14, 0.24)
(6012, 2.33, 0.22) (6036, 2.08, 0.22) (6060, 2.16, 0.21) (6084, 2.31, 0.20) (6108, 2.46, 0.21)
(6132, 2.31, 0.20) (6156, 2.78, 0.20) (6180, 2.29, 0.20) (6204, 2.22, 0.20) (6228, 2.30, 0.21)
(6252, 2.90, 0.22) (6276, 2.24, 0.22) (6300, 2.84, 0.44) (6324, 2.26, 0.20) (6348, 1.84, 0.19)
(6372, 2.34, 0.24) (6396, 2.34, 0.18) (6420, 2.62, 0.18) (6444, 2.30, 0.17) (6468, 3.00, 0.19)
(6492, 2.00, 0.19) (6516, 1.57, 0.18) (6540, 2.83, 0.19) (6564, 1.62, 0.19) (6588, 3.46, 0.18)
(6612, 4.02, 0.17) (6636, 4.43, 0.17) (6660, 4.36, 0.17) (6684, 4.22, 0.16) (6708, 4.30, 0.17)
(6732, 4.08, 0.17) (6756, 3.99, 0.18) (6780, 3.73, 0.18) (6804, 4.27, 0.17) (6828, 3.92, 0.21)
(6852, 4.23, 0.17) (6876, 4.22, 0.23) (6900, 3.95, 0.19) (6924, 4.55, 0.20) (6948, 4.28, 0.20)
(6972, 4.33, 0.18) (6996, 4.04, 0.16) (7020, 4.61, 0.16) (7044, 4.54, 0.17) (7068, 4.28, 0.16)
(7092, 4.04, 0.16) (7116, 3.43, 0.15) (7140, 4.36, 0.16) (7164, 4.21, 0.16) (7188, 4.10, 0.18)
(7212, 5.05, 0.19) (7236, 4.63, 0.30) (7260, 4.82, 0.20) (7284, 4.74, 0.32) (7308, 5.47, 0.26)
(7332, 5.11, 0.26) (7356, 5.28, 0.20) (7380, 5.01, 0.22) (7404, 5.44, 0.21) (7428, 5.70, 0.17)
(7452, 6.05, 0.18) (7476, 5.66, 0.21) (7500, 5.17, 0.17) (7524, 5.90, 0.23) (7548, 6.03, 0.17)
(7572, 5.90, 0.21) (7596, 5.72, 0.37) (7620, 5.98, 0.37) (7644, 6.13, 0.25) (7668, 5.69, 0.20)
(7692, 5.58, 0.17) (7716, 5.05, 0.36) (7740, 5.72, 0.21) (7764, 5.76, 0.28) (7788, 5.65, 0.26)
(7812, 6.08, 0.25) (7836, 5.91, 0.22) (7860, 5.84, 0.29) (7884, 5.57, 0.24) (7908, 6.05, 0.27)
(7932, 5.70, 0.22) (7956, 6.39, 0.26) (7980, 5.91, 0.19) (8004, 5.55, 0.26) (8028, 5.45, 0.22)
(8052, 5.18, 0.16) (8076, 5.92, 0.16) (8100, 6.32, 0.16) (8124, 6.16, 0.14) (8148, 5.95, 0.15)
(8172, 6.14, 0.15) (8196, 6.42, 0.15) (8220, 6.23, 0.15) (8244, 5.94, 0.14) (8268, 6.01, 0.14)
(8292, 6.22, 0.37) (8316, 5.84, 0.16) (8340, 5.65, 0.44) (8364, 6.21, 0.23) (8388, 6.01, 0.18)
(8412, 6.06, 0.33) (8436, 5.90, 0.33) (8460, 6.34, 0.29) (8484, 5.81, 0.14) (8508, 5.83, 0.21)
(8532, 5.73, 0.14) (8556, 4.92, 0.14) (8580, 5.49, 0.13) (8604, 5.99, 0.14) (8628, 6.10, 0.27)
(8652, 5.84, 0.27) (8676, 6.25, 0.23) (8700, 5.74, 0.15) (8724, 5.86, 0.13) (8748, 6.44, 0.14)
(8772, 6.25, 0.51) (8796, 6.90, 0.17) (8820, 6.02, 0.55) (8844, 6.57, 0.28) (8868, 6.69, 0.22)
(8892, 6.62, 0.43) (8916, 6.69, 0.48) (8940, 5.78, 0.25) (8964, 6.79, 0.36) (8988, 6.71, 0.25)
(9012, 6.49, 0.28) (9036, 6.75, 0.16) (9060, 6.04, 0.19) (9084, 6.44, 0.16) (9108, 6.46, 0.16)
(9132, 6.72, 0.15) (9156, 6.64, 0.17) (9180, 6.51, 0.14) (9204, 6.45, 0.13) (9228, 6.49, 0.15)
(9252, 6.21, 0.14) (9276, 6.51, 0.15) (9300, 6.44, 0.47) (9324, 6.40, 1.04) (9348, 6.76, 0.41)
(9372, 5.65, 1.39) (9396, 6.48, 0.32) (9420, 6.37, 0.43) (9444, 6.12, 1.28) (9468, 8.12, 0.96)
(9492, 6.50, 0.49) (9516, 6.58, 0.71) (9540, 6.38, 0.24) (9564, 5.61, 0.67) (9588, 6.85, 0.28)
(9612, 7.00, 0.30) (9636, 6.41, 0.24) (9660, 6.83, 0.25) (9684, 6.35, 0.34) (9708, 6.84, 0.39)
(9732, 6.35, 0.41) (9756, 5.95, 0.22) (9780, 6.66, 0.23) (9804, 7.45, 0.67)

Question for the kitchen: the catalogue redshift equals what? 0.65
